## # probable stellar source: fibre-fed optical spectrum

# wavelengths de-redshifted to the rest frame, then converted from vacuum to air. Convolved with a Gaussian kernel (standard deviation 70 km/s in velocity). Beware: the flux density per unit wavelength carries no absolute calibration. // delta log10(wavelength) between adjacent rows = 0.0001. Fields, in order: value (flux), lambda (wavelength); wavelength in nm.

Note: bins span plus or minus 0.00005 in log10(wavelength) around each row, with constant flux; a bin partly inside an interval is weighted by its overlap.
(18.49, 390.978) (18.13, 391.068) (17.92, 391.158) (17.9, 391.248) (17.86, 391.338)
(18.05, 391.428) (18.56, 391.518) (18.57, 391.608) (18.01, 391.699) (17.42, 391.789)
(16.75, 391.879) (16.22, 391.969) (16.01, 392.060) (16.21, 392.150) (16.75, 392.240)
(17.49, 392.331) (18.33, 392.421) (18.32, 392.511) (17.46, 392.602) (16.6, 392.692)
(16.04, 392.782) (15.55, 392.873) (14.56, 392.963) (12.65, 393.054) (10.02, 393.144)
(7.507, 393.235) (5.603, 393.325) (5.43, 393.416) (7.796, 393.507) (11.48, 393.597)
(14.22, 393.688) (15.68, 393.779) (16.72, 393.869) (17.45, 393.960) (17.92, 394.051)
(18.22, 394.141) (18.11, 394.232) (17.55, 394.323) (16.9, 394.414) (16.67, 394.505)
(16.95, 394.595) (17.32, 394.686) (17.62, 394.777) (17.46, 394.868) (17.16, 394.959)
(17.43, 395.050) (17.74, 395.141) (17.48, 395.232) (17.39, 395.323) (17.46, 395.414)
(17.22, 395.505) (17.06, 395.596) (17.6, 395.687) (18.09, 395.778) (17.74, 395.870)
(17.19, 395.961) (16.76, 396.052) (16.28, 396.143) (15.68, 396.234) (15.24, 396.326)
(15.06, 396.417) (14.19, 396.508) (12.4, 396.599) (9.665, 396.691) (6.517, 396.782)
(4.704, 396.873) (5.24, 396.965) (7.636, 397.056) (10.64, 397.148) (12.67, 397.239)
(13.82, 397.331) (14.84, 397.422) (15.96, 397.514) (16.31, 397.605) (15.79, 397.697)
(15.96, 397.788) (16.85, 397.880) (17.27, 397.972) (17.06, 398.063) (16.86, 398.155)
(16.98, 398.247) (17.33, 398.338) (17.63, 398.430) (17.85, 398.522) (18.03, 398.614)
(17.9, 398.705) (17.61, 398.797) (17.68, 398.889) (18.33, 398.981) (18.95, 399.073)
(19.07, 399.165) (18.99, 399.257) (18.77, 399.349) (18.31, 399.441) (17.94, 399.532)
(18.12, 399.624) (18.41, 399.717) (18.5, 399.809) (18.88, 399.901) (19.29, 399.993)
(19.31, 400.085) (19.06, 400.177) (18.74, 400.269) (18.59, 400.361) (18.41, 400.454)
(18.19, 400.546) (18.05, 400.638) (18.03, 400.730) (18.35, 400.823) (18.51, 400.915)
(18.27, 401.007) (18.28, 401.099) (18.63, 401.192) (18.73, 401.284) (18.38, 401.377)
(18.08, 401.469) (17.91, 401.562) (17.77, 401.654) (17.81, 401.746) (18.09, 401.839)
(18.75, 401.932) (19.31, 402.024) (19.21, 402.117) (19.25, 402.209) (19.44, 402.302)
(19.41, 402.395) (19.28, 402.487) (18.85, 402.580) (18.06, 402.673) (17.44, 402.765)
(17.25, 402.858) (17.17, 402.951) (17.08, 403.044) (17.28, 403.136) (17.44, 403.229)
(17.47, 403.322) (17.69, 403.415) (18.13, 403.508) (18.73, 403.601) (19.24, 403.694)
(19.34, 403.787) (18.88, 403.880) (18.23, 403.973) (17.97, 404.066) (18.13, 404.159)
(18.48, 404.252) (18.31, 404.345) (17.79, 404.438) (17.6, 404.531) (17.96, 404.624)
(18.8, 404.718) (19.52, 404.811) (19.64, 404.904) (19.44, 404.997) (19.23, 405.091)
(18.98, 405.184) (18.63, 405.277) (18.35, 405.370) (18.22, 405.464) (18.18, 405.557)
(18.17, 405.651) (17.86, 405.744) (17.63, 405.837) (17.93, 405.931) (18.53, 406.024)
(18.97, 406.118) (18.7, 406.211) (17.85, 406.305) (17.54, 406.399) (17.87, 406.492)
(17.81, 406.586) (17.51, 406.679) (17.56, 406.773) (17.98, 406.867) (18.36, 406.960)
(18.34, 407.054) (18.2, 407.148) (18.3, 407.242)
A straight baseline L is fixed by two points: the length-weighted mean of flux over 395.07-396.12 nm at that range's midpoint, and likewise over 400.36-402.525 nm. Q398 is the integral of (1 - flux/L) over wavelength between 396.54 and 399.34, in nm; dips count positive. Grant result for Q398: 0.46 nm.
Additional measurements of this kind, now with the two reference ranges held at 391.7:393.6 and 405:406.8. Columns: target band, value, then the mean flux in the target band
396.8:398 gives 0.23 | 12.7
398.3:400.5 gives -0.30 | 18.4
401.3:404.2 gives -0.18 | 18.3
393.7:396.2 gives -0.40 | 17.3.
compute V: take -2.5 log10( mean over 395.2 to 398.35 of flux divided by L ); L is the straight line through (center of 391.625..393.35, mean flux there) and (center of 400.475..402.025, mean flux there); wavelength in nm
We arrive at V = 0.143 mag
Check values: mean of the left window 15.3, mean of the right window 18.3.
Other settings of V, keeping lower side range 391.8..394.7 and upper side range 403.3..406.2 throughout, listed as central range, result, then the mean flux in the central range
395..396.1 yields -0.11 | 17.4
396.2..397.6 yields 0.35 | 11.7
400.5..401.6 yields -0.06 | 18.3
